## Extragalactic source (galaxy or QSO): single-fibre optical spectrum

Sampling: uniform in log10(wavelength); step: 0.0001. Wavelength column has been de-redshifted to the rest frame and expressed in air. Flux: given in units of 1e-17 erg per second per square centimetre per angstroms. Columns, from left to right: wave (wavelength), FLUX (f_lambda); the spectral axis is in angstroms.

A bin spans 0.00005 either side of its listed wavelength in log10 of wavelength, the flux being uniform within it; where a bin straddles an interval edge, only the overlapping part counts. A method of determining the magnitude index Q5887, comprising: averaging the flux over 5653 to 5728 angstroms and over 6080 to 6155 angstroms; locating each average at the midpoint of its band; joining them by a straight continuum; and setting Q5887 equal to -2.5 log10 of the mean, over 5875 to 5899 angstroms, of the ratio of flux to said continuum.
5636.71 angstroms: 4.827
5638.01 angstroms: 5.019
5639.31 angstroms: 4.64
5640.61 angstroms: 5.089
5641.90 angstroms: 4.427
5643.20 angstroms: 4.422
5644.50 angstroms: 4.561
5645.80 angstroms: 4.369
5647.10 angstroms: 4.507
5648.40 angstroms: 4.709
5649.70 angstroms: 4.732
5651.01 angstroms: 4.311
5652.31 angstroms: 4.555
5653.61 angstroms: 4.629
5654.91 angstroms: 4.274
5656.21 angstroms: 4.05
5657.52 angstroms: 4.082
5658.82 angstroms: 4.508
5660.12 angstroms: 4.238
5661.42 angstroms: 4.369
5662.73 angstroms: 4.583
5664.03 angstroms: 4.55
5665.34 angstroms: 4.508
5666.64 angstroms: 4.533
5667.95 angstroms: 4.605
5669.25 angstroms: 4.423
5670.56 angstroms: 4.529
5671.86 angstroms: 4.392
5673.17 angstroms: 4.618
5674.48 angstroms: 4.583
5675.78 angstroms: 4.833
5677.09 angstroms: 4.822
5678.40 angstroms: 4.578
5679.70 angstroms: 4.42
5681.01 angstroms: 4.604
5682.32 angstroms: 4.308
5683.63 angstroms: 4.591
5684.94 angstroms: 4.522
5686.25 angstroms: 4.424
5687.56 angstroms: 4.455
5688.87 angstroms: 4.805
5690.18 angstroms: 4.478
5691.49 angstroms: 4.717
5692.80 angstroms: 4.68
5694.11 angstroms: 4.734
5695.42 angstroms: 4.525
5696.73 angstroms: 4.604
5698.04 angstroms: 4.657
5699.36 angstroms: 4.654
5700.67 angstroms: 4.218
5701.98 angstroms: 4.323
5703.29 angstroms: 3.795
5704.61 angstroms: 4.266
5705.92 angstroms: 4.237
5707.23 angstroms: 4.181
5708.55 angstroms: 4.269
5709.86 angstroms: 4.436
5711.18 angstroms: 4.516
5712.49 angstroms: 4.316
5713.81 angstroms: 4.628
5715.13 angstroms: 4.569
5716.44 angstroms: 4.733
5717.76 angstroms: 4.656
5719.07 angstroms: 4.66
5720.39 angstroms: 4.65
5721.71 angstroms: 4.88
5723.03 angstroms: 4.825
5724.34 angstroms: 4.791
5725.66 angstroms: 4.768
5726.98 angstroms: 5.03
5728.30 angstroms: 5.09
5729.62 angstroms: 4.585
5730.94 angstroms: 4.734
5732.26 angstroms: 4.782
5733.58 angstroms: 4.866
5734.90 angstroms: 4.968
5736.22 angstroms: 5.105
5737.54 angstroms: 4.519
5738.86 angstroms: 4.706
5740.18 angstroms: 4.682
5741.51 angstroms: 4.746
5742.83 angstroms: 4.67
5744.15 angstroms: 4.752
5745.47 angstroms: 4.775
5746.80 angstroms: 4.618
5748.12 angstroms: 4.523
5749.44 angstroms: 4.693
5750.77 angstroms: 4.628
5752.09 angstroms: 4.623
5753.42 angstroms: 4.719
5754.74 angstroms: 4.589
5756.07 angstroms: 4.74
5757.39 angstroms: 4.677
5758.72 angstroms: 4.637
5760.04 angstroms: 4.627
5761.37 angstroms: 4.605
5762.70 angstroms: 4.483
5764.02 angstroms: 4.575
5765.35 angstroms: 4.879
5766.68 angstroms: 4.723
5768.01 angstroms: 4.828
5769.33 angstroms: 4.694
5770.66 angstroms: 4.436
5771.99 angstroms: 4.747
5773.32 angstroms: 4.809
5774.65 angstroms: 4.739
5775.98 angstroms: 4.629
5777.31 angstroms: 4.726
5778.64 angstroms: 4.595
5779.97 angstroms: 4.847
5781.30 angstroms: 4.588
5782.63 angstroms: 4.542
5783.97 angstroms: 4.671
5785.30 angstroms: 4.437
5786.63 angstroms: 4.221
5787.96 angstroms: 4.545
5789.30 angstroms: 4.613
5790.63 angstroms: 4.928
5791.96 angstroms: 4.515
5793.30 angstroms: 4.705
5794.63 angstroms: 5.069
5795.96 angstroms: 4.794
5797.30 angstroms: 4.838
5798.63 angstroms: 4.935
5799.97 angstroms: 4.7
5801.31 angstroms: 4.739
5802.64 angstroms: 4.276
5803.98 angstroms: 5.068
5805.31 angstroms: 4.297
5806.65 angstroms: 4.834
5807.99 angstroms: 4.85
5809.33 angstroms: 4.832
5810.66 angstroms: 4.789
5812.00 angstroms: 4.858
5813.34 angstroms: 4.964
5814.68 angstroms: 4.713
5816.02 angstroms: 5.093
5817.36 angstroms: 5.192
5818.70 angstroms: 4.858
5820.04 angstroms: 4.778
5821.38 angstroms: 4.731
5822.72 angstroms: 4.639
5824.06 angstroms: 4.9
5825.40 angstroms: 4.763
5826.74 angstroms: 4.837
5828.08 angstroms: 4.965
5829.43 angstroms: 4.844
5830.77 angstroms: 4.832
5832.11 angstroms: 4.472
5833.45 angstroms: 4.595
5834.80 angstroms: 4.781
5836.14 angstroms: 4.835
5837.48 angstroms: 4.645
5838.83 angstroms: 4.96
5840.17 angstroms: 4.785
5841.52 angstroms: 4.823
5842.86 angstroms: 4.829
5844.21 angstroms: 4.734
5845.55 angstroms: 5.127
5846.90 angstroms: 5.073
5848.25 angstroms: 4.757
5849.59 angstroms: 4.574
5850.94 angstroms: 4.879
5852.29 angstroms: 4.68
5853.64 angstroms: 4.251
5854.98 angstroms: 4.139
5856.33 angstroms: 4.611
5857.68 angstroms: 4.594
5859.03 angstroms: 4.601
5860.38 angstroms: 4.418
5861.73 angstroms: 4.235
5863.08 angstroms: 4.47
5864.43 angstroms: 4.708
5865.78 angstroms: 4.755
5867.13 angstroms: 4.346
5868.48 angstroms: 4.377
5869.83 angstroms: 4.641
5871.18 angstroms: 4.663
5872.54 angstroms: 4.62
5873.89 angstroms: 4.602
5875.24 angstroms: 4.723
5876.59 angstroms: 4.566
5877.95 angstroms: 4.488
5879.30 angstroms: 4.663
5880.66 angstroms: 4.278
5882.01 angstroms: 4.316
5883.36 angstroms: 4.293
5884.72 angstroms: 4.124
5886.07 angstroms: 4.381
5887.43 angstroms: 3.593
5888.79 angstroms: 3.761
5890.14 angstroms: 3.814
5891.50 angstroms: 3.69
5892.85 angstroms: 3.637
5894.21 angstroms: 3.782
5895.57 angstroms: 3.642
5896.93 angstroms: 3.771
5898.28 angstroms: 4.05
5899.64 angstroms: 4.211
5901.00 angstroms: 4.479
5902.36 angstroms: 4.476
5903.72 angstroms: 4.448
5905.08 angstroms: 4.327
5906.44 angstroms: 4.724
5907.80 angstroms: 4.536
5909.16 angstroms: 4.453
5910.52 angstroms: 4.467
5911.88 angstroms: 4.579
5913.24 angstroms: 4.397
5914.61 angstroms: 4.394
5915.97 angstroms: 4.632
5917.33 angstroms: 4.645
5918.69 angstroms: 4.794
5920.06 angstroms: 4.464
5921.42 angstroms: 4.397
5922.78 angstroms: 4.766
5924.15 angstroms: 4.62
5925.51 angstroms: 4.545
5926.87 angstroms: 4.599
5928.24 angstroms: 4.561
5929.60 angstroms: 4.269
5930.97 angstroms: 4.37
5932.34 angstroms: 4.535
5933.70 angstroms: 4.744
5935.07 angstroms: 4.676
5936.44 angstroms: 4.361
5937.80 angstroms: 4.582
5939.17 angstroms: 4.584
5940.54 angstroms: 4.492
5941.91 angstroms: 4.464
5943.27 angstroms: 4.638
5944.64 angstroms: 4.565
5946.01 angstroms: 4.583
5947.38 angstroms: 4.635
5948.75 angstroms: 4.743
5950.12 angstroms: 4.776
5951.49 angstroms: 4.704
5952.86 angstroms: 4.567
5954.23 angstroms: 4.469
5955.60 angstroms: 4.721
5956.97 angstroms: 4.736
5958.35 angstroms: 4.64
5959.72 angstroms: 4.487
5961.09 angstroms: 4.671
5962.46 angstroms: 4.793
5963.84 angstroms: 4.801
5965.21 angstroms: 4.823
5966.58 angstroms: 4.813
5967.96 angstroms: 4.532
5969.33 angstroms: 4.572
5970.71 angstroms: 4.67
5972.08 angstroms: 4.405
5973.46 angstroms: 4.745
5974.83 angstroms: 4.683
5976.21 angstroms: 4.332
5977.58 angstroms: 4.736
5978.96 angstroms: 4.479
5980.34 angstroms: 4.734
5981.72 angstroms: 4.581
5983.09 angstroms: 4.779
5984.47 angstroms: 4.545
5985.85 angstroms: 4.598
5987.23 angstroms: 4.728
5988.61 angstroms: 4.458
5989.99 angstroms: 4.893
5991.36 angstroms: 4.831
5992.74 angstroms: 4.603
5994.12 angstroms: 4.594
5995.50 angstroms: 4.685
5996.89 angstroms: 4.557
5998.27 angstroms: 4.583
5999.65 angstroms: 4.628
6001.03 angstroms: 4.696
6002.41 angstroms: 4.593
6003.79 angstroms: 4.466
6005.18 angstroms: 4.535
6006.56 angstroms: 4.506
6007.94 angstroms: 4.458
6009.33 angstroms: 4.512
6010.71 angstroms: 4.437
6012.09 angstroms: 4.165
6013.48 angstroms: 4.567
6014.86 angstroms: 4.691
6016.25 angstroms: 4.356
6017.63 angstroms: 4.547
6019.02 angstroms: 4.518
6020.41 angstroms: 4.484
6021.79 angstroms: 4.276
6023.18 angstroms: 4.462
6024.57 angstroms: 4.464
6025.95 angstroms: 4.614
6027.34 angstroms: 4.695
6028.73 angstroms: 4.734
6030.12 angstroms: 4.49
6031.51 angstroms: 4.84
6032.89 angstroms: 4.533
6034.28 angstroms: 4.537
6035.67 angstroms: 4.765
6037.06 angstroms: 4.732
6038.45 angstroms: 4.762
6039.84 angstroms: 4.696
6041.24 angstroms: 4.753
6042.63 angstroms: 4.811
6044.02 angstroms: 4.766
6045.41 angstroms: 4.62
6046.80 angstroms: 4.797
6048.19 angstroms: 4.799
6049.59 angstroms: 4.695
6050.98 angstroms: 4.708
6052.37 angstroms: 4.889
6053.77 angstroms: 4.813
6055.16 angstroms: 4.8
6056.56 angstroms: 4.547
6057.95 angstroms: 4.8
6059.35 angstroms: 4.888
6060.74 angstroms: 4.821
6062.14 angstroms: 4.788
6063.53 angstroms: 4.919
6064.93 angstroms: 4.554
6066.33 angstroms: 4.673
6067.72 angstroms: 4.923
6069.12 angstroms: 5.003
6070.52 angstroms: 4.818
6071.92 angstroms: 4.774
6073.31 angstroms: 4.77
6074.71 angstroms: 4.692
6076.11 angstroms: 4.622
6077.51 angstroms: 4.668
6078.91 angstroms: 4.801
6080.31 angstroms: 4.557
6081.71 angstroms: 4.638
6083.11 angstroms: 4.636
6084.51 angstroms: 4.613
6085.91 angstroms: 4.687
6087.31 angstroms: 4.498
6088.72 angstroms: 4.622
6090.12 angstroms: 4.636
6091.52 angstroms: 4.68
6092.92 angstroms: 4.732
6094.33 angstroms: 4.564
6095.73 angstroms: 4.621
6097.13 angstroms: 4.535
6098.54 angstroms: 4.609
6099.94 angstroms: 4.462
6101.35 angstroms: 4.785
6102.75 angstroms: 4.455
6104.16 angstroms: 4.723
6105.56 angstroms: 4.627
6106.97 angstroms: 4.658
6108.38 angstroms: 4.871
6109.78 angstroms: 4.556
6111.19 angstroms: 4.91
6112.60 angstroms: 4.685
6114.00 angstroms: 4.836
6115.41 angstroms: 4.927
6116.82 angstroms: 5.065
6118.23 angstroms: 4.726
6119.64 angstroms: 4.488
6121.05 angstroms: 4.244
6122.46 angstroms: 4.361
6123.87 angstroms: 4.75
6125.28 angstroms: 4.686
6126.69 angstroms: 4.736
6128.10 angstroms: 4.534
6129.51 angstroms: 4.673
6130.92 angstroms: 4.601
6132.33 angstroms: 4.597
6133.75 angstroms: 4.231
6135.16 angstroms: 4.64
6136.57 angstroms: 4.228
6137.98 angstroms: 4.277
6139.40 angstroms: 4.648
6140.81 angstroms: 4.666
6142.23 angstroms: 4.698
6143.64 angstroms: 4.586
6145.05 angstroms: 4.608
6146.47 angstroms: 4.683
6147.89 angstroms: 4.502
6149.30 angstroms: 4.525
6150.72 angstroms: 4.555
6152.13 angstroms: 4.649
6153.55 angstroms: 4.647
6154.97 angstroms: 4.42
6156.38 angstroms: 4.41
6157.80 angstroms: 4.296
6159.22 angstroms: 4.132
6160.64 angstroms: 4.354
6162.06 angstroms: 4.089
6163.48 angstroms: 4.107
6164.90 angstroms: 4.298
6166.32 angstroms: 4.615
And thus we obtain 0.12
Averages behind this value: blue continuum 4.52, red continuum 4.62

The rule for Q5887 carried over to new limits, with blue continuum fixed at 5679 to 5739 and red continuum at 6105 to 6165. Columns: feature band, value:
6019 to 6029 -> 0.01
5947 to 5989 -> -0.02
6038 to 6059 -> -0.04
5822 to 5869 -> -0.02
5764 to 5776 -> -0.03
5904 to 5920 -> 0.01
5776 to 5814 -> -0.03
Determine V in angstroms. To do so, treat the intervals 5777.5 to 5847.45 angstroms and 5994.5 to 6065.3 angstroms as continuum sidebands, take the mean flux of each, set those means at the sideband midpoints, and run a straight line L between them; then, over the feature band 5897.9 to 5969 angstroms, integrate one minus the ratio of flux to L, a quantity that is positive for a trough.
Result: 1.9 angstroms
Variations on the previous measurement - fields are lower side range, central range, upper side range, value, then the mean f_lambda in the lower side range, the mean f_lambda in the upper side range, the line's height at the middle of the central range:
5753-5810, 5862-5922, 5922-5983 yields 3.8 angstroms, 4.68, 4.61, 4.64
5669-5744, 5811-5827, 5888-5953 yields -1.3 angstroms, 4.6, 4.41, 4.5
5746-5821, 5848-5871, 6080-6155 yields 0.8 angstroms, 4.71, 4.62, 4.69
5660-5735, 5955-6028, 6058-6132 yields 1.0 angstroms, 4.57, 4.69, 4.66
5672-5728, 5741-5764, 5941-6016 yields -0.4 angstroms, 4.56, 4.61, 4.57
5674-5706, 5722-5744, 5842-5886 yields -1.3 angstroms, 4.52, 4.57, 4.53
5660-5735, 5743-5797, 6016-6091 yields -0.8 angstroms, 4.57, 4.69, 4.59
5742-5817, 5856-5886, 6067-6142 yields 1.2 angstroms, 4.7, 4.65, 4.68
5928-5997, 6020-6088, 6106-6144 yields -1.1 angstroms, 4.62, 4.62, 4.62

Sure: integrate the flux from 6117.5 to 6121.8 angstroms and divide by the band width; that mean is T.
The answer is 4.48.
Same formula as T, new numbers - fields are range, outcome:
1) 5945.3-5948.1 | 4.61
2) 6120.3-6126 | 4.51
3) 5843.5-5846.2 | 4.93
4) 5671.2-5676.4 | 4.61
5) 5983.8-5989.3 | 4.58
